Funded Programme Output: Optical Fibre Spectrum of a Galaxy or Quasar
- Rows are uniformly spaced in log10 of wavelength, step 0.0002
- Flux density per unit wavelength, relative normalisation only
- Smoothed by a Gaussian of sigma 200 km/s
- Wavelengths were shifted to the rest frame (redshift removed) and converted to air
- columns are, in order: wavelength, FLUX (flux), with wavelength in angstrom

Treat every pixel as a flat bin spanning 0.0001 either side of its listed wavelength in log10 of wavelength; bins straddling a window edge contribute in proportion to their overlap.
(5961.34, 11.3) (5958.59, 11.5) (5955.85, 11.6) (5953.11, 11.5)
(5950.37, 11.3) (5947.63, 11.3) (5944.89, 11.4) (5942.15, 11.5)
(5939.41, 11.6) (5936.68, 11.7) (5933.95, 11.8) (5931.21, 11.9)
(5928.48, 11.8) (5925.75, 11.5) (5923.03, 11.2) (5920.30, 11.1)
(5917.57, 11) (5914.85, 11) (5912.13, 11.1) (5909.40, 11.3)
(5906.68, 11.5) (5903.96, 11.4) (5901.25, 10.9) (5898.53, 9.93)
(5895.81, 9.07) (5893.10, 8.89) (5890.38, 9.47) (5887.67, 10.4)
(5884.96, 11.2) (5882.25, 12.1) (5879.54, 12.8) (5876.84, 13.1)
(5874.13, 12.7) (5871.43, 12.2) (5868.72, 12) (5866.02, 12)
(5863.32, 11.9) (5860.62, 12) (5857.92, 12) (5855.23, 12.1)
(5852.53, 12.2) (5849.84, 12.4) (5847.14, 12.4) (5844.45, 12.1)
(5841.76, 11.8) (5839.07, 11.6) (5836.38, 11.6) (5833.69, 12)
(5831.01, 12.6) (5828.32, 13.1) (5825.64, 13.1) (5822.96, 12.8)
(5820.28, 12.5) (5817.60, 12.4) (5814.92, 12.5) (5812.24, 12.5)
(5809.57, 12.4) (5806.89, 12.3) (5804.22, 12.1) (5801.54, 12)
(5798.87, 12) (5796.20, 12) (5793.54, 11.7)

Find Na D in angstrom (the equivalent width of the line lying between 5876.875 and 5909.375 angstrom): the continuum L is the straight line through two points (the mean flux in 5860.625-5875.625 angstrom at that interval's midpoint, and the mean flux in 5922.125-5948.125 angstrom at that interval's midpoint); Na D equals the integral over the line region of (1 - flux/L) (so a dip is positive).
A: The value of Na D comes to 3.06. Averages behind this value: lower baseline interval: 12.2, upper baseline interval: 11.6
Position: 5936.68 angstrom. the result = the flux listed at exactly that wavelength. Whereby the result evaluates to 11.7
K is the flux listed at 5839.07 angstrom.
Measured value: 11.6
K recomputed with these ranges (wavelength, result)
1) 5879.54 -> 12.8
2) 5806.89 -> 12.3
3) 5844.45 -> 12.1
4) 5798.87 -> 12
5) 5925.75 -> 11.5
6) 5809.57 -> 12.4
